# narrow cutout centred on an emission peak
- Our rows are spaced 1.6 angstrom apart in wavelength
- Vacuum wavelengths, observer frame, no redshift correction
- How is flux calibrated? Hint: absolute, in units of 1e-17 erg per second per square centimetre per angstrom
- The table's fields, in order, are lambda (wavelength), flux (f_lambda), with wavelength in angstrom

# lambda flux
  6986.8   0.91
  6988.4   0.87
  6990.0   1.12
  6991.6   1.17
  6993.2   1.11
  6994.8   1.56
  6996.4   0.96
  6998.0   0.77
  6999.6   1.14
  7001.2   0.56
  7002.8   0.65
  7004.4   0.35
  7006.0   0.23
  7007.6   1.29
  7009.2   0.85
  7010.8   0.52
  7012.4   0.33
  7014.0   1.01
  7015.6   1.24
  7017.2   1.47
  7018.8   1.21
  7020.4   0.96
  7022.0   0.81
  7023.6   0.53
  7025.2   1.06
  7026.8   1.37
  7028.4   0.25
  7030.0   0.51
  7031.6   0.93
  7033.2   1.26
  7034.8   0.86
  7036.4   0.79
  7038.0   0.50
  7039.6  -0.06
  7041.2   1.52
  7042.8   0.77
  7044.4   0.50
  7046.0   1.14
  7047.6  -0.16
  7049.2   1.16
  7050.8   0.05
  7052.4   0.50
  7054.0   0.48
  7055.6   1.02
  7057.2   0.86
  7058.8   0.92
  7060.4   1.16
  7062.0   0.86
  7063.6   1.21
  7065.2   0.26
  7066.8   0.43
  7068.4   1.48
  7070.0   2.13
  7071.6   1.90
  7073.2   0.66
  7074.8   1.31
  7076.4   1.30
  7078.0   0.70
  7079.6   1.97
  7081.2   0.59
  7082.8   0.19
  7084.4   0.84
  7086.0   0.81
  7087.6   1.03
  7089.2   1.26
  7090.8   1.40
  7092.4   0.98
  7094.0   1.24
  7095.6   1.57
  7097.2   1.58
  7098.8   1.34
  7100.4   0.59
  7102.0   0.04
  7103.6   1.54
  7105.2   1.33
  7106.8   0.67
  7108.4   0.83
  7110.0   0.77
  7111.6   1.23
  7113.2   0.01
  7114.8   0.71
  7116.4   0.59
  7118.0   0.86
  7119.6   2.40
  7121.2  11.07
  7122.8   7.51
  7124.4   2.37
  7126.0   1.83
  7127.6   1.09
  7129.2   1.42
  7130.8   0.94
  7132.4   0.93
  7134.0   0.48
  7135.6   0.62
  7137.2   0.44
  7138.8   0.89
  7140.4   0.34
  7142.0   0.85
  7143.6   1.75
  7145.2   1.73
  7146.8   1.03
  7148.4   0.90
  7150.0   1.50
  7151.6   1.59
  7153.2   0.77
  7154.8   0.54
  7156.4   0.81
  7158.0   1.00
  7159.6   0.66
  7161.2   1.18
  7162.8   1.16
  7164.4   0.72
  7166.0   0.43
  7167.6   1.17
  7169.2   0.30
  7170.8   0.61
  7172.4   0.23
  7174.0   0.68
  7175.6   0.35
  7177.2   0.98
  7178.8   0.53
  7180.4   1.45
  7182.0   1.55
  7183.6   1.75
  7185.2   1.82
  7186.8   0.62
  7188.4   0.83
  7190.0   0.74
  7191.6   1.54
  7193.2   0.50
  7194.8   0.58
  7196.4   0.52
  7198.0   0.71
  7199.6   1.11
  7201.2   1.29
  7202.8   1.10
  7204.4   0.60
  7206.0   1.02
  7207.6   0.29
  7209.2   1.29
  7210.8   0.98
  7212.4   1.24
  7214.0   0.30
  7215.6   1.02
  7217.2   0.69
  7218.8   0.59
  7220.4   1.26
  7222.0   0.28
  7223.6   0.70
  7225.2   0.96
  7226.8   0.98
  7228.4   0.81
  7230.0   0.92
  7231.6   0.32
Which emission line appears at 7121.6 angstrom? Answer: H-alpha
